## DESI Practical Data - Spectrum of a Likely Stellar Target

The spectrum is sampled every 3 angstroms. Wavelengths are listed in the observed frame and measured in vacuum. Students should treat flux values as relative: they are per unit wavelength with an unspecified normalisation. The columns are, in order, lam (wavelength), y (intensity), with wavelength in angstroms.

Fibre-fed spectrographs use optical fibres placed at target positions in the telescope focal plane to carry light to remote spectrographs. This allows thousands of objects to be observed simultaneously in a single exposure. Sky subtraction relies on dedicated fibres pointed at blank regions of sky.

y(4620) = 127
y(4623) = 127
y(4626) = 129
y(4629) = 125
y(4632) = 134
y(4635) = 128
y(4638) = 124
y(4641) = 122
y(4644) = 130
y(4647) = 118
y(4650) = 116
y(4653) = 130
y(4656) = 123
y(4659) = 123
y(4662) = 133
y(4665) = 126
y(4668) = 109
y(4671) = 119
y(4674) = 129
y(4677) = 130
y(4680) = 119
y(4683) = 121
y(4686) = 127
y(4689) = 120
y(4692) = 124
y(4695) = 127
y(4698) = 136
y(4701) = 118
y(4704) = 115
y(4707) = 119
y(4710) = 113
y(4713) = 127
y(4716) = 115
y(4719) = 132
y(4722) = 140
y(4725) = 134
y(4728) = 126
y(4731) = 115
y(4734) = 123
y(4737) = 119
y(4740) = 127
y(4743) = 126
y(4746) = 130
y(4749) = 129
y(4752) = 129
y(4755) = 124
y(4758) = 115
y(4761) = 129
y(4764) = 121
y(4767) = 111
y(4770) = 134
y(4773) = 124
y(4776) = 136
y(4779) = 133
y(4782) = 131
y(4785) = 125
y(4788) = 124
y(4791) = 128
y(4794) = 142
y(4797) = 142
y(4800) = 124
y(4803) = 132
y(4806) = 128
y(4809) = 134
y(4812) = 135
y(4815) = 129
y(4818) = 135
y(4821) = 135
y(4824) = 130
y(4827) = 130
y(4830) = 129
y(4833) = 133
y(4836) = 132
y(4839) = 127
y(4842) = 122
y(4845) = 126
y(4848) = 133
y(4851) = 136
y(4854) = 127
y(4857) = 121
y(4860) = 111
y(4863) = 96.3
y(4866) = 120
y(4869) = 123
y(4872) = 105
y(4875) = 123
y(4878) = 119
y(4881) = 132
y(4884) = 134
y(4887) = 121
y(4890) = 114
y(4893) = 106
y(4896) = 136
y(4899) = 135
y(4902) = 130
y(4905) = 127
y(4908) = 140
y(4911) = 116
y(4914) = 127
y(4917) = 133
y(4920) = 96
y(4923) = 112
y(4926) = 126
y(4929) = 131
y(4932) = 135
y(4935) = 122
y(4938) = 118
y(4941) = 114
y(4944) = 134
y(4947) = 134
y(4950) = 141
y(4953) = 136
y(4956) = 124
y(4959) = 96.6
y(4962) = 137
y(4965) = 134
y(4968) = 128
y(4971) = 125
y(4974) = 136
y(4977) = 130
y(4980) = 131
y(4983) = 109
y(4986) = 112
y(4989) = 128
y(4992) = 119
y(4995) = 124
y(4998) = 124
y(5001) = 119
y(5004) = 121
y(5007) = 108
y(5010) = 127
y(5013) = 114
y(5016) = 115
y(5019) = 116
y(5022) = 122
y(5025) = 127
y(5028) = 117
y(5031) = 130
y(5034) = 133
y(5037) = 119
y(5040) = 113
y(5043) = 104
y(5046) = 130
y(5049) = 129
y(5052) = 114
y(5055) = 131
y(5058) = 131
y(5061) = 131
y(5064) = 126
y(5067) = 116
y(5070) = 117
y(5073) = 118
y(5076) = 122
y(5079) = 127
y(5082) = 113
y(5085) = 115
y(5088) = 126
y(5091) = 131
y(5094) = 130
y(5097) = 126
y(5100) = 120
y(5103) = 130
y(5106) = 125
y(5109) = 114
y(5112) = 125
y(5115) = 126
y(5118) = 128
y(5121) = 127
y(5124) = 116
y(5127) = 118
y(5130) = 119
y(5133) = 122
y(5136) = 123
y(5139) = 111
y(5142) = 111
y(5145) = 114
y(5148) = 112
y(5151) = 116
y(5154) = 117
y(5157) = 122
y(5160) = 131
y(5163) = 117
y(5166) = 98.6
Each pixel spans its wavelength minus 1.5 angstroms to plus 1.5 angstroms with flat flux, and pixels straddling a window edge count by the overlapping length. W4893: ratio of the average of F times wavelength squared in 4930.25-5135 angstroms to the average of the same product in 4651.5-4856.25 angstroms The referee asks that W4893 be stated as 1.09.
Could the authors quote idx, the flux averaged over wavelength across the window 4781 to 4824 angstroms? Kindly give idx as 132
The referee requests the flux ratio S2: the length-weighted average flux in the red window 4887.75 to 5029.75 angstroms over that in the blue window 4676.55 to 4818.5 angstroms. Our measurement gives 0.98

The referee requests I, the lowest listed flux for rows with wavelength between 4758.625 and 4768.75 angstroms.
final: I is 111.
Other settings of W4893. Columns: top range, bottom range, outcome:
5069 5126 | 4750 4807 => 1.09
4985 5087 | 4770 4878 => 1.04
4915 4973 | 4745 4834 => 1.03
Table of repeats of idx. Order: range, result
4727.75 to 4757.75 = 124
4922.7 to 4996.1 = 126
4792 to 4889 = 127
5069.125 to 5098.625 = 123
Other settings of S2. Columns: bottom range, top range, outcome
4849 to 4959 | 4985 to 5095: 0.99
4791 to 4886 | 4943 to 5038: 0.97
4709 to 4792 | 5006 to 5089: 0.96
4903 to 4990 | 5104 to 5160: 0.95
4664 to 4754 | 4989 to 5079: 0.98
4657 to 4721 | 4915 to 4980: 1.02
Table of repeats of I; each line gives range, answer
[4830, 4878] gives 96.3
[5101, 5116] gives 114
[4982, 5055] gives 104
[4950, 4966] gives 96.6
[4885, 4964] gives 96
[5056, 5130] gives 113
